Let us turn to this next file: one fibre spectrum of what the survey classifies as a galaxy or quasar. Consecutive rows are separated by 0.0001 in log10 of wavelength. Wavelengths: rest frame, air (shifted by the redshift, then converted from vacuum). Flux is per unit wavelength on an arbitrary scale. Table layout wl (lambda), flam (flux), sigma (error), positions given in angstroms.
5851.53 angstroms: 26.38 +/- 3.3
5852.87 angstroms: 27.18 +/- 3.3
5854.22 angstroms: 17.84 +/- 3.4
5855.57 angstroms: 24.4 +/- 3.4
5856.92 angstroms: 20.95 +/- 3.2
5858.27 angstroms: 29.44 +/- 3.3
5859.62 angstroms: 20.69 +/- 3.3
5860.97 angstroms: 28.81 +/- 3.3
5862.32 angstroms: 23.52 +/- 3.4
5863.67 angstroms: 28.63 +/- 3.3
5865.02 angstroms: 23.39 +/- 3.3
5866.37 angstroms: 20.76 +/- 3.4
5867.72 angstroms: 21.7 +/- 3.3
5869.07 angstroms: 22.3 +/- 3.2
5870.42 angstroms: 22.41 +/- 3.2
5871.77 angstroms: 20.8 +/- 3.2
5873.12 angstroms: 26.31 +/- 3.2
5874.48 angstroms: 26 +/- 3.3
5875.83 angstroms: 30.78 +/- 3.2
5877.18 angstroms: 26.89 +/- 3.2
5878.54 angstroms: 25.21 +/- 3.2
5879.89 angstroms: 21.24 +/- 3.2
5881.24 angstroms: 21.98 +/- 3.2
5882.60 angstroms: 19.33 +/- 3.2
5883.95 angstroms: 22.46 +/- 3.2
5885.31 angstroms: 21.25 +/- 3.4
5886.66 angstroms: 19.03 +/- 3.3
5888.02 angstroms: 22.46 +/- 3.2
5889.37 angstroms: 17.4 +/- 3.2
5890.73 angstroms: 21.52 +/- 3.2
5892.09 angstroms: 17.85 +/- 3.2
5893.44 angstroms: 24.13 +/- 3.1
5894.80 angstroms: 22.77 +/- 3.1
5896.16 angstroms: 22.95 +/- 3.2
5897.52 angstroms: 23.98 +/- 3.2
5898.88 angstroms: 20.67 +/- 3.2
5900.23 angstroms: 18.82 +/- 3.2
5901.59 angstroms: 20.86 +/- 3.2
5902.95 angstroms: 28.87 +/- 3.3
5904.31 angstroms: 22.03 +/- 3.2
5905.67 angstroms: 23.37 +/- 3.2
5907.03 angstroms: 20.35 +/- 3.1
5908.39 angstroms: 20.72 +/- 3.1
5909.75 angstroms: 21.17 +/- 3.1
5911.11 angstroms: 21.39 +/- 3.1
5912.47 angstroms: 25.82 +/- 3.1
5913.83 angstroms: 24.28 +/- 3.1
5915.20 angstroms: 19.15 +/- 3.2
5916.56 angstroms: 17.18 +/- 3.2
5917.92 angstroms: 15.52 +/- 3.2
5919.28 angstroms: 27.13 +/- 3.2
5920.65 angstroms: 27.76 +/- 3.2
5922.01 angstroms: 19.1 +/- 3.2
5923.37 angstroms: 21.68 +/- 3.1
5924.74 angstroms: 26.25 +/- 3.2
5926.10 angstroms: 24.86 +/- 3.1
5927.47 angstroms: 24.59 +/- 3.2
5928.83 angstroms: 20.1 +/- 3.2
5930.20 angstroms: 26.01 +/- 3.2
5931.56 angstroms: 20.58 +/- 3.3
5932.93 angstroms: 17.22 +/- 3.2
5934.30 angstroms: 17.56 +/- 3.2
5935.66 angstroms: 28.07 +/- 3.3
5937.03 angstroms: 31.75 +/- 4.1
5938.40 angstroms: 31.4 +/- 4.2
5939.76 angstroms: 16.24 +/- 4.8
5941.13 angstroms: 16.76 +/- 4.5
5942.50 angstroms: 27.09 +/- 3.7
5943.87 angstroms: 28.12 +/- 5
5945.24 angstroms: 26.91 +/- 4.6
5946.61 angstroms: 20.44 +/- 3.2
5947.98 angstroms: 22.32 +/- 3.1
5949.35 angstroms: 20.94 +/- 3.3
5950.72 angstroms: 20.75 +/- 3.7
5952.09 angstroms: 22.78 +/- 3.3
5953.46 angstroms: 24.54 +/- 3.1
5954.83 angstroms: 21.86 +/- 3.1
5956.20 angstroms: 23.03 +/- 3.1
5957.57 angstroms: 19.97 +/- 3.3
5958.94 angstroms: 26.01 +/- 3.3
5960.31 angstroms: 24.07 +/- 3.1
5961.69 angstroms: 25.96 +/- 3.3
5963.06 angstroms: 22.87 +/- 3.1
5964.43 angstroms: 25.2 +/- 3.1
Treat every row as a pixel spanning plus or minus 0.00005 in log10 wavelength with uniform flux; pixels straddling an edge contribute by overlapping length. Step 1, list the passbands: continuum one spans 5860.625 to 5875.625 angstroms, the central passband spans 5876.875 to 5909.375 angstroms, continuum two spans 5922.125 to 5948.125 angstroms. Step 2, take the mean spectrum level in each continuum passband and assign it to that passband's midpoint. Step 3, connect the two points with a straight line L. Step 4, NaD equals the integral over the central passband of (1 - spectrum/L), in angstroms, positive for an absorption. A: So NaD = 2.80 angstroms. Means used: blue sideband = 24.2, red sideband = 23.5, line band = 21.9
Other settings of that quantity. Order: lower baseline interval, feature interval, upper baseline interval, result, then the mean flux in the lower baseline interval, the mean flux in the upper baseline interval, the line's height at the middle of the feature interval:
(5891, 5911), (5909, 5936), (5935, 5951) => 1.15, 22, 24.3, 23.2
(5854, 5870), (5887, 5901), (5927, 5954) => 1.36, 23.7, 23.2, 23.5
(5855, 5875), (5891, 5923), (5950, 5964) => 2.24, 24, 23.2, 23.6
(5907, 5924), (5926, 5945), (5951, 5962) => -0.96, 21.7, 23.3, 22.5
